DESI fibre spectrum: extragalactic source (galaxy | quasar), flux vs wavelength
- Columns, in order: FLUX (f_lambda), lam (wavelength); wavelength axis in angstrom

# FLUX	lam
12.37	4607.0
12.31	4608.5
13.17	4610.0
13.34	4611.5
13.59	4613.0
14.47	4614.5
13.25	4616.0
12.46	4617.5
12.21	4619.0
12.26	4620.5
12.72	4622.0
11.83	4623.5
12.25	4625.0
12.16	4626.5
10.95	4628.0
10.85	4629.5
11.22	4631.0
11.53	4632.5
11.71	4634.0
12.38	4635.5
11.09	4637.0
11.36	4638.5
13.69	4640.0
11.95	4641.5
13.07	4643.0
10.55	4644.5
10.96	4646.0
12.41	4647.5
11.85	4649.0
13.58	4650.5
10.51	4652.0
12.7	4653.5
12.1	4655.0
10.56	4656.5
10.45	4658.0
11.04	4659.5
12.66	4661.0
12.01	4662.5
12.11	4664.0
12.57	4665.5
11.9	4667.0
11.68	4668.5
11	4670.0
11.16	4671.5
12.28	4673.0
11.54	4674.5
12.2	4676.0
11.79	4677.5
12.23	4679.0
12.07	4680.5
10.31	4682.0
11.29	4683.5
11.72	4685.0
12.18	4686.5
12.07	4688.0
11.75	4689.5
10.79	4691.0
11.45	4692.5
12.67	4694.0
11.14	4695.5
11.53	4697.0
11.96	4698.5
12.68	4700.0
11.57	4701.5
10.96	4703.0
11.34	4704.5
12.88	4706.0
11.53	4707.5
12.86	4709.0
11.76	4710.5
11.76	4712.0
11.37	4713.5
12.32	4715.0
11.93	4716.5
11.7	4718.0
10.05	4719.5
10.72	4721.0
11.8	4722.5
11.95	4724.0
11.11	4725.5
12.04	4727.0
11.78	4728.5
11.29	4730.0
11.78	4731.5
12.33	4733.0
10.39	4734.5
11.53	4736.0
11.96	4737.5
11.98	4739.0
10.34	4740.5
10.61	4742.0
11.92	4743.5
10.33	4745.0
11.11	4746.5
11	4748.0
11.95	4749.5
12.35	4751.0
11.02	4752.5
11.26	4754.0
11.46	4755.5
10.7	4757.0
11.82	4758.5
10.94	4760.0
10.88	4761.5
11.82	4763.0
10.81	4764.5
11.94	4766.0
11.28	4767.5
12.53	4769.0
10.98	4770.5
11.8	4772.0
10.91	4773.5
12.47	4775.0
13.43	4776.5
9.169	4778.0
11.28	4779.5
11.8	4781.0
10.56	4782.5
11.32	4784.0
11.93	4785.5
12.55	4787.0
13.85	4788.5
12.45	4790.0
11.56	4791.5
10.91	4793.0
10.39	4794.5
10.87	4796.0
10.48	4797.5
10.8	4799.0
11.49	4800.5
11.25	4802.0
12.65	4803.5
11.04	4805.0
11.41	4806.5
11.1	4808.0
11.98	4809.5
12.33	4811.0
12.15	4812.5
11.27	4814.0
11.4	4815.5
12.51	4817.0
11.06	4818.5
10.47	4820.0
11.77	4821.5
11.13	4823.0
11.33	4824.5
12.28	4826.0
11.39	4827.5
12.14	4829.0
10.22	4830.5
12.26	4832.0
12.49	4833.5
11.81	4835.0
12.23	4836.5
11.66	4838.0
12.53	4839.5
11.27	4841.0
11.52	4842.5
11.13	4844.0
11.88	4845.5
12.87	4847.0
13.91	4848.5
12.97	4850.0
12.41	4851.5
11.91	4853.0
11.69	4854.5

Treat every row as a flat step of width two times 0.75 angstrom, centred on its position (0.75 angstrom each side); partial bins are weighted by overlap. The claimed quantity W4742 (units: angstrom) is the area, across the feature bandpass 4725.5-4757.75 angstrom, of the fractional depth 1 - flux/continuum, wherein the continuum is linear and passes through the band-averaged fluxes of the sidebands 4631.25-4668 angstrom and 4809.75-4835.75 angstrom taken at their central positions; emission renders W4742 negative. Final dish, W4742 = 1.0 angstrom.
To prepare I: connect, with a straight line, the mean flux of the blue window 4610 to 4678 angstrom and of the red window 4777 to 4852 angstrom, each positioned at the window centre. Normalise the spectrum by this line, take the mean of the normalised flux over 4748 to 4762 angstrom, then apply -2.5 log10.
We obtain 0.04 mag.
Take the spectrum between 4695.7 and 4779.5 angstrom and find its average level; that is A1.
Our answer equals 11.5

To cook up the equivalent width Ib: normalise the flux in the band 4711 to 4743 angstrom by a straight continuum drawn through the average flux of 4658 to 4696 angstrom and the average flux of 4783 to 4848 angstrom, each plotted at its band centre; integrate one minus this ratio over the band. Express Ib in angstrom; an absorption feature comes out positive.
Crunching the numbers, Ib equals 0.63 angstrom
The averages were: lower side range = 11.7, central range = 11.5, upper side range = 11.7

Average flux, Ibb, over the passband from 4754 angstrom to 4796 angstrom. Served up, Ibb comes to 11.5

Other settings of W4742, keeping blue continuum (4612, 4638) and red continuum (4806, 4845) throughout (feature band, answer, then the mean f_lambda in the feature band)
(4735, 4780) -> 1.7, 11.4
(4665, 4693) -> 0.8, 11.7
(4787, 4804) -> 0.3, 11.5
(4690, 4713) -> 0.4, 11.8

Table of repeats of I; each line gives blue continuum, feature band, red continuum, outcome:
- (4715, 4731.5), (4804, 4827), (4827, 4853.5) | 0.03 mag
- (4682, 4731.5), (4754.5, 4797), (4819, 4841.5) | 0.01 mag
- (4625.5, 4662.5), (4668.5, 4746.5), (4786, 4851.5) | 0.01 mag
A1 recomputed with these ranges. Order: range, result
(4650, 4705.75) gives 11.7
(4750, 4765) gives 11.3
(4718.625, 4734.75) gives 11.4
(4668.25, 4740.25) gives 11.7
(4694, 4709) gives 11.8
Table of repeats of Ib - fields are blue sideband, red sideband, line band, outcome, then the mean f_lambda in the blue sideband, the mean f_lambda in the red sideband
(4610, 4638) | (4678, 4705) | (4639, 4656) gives -0.1 angstrom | 12.3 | 11.7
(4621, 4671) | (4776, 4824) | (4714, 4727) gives 0.2 angstrom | 11.8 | 11.5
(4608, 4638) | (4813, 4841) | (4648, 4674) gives 0.8 angstrom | 12.3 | 11.7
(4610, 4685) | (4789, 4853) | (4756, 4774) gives 0.6 angstrom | 12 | 11.7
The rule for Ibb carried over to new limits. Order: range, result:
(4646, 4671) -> 11.8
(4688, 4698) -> 11.6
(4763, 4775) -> 11.5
